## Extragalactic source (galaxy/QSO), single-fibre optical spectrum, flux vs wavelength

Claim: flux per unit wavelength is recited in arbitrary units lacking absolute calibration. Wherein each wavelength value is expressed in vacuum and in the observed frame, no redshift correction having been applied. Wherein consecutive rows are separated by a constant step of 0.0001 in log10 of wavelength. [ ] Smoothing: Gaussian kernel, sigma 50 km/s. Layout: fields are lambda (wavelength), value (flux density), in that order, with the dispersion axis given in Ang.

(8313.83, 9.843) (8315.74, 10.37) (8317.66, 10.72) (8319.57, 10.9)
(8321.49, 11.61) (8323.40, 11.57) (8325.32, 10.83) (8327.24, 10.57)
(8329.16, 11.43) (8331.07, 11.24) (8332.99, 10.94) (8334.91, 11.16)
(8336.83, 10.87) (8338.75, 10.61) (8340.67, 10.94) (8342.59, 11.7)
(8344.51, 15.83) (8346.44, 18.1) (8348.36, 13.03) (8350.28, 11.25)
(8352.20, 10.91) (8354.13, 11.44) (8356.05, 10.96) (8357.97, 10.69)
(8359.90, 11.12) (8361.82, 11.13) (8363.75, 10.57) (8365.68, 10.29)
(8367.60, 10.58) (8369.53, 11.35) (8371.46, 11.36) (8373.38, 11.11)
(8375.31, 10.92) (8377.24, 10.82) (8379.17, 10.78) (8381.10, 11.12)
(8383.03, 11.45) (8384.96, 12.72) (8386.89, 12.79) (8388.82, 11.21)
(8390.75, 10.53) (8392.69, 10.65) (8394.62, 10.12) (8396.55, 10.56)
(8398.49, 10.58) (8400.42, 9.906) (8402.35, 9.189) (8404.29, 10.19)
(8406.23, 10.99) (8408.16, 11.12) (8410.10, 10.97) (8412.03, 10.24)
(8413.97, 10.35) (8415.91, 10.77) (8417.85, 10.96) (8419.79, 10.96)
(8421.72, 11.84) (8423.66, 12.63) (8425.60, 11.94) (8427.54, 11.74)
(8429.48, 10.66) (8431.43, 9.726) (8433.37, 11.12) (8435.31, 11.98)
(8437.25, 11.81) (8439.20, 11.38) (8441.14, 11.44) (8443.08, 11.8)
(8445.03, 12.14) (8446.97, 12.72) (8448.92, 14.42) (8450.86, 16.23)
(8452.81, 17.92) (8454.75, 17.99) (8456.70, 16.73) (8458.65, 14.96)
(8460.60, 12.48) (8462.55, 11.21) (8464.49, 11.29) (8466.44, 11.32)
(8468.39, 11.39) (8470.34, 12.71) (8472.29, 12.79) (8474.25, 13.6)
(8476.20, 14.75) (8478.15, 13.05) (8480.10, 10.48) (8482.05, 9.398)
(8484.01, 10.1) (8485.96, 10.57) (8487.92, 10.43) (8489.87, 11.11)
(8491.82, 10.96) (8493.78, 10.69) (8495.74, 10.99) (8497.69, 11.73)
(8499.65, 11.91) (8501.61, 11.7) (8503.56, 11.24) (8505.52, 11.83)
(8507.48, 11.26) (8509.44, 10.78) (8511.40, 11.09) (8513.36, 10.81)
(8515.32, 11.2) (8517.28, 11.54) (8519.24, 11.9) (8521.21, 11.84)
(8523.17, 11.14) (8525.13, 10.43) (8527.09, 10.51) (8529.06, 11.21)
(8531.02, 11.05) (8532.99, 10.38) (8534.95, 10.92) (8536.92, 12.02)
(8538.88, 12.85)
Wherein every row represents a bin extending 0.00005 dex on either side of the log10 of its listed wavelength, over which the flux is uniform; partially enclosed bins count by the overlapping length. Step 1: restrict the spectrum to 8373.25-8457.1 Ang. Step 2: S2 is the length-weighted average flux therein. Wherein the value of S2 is 11.7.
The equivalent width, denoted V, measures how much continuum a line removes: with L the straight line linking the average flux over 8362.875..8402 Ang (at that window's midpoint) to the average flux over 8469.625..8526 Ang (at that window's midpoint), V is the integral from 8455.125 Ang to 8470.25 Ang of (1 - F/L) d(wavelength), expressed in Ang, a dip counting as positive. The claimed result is -2.3 Ang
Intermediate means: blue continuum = 10.9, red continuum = 11.4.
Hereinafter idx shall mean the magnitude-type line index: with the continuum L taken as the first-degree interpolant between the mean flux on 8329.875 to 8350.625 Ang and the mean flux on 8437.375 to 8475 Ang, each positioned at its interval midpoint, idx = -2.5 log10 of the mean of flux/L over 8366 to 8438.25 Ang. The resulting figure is 0.17 mag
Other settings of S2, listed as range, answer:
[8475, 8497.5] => 11.2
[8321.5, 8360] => 11.8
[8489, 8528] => 11.2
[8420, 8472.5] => 12.7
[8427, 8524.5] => 12.1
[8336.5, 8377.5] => 11.6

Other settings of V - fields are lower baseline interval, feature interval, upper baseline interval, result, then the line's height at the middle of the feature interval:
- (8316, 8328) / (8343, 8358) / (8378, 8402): -2.6 Ang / 11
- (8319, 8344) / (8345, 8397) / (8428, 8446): -0.9 Ang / 11.3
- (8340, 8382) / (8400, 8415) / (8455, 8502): 1.8 Ang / 11.8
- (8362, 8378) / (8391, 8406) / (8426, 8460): 2.0 Ang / 11.8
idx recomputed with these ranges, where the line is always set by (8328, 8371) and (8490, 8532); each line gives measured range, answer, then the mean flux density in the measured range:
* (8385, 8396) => 0.03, 11.2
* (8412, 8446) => 0.01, 11.3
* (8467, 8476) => -0.13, 12.7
